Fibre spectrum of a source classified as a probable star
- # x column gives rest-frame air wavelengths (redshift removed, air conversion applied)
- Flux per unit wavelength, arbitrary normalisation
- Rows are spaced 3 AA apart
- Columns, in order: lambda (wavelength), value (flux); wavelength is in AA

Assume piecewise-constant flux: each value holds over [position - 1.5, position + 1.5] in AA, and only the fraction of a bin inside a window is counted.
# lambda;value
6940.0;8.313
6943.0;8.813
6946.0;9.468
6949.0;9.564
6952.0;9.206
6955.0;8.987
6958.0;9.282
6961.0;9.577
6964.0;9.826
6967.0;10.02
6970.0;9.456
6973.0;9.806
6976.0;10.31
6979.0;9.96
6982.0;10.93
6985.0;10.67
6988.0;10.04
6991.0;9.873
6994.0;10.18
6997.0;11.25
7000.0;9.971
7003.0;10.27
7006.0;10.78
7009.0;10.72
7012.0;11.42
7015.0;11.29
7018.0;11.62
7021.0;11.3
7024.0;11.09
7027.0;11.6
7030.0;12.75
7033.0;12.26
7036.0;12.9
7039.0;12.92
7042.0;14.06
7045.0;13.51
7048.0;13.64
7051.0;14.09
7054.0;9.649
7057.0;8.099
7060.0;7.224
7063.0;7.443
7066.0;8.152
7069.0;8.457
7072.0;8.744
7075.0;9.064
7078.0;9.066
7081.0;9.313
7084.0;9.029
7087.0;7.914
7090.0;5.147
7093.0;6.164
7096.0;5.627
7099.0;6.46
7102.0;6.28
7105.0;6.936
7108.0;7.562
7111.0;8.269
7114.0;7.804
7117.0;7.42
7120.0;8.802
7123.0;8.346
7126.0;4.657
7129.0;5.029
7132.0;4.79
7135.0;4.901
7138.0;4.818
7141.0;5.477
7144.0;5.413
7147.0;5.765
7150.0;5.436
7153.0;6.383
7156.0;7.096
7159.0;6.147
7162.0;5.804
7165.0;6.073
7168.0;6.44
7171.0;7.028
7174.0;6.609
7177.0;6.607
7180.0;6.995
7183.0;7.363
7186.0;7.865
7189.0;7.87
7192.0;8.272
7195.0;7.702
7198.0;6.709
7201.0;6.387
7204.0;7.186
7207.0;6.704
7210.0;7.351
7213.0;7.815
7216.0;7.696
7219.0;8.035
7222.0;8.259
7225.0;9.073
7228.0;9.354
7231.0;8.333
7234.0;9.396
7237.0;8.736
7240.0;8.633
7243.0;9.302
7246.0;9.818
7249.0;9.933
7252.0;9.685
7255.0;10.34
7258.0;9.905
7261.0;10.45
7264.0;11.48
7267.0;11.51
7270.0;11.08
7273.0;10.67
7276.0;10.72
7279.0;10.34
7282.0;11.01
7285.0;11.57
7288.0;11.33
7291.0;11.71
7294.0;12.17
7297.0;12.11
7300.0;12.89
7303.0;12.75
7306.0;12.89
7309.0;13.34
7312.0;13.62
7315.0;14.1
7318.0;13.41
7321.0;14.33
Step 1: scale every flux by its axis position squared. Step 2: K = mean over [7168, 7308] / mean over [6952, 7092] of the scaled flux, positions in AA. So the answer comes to 0.97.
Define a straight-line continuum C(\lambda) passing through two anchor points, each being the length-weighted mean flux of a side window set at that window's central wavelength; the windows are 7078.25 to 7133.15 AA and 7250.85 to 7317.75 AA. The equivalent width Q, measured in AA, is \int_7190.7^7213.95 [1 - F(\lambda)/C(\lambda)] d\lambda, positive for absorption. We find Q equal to 5.6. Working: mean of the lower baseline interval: 7.04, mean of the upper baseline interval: 11.7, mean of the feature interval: 7.24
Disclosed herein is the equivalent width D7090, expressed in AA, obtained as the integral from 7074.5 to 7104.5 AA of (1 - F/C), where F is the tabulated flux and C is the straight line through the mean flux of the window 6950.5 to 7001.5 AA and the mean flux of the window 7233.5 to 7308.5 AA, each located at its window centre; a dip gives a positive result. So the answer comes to 8.6 AA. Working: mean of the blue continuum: 9.96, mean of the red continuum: 10.9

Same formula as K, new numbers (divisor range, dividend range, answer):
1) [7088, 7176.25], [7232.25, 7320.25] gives 1.85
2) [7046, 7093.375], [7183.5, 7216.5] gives 0.86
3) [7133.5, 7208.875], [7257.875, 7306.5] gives 1.81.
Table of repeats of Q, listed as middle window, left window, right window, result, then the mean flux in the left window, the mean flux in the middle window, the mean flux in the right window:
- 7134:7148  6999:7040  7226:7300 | 7.3 AA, 11.5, 5.27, 10.4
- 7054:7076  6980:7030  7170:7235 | 3.6 AA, 10.9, 8.25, 7.66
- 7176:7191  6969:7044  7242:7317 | 5.2 AA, 11.1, 7.4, 11.4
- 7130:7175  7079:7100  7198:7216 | 8.0 AA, 7.16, 5.86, 7.11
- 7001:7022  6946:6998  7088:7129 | -4.7 AA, 9.91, 11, 6.83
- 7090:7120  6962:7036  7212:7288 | 9.8 AA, 10.8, 6.95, 9.77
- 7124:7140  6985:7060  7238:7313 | 8.9 AA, 11.4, 4.97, 11.1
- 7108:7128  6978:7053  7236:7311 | 6.8 AA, 11.6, 7.49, 11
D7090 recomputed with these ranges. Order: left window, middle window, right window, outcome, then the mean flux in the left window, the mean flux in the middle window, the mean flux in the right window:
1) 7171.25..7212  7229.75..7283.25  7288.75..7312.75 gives 1.8 AA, 7.2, 10.1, 12.6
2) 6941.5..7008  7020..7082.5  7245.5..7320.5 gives -2.4 AA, 9.93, 10.7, 11.6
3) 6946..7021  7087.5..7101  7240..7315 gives 5.8 AA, 10.2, 6.02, 11.3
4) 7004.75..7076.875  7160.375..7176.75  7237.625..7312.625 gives 6.9 AA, 10.9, 6.41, 11.1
